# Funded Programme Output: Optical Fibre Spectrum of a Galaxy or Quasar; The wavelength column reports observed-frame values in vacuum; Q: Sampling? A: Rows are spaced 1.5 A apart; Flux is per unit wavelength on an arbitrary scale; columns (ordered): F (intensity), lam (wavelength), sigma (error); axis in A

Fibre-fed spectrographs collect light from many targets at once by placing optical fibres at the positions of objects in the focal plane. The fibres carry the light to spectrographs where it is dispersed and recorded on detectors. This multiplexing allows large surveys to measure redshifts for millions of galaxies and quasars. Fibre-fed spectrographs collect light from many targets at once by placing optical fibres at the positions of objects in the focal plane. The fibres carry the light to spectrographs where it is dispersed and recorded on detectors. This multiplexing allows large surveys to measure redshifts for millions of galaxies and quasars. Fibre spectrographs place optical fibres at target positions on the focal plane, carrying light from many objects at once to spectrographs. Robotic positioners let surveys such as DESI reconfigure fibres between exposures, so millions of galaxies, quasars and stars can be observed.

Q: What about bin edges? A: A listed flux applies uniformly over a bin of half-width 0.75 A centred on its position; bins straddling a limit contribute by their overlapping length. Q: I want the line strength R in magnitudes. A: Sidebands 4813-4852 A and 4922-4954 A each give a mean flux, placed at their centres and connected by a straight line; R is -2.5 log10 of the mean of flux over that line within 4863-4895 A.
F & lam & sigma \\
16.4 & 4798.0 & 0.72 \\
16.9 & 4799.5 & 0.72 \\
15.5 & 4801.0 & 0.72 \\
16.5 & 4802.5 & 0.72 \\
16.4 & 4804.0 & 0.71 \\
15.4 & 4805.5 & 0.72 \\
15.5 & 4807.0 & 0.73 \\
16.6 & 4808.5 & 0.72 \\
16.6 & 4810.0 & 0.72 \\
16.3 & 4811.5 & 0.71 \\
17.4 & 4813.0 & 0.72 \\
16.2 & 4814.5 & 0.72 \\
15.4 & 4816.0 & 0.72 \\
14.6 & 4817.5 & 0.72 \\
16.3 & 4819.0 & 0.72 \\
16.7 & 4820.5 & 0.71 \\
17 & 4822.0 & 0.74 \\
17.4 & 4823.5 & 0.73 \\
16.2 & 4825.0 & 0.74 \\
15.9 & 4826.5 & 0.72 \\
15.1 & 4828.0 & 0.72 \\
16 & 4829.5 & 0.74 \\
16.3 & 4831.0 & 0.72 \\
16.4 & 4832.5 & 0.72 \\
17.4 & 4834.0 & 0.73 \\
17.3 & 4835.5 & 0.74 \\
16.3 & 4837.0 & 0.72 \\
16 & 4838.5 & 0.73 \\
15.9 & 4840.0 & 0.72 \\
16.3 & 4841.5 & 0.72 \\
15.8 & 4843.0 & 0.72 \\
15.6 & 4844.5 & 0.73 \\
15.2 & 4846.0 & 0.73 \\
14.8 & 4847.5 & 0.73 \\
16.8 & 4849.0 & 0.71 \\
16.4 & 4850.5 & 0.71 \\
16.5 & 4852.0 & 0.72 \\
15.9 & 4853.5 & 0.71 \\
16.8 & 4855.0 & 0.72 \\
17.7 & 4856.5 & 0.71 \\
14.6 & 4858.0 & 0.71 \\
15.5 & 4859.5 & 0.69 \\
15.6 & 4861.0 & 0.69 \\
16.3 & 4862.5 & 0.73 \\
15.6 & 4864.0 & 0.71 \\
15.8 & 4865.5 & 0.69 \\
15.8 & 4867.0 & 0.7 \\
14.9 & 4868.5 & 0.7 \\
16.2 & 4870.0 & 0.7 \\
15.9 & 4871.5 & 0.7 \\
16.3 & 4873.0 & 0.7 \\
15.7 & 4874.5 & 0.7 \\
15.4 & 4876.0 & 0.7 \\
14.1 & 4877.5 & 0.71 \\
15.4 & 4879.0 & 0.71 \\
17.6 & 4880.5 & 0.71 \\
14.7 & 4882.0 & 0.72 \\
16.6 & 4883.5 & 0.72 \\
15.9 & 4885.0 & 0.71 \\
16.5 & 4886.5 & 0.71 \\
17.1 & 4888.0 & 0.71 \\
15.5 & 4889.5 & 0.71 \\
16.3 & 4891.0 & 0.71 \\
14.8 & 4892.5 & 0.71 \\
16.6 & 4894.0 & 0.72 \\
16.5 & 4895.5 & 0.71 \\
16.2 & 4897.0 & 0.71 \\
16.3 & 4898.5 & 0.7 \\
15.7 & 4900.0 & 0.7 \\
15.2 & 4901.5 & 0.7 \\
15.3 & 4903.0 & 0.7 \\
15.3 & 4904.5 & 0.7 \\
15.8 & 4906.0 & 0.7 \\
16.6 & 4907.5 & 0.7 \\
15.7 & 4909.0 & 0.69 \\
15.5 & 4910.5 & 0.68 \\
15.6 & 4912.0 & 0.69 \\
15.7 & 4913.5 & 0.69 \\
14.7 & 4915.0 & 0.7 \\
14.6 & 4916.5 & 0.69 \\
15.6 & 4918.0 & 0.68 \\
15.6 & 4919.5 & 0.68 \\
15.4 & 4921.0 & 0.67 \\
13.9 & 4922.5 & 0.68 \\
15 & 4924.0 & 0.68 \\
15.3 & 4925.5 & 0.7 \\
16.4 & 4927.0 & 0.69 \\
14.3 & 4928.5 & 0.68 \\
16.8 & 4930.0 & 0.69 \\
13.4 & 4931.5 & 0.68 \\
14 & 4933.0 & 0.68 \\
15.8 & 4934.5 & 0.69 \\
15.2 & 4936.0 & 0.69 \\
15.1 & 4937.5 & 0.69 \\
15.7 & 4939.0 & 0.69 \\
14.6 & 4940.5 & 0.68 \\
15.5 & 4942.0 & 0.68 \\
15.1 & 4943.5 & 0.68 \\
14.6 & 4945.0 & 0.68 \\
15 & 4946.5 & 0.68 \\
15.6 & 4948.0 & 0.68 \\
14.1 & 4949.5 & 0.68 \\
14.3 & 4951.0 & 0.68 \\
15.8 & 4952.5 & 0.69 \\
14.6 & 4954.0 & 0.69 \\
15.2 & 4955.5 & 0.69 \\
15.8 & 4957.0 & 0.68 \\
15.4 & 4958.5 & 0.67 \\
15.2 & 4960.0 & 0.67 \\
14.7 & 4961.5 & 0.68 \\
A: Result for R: -0.01 mag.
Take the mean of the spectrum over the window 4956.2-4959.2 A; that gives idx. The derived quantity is 15.6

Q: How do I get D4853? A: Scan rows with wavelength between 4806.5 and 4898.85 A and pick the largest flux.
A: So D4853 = 17.7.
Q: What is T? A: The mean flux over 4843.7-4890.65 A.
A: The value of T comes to 15.9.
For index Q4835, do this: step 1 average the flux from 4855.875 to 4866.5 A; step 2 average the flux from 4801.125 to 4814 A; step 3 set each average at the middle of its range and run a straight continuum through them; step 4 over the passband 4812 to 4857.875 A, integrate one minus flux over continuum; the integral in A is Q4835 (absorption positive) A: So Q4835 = -0.5 A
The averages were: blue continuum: 16.3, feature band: 16.2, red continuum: 15.8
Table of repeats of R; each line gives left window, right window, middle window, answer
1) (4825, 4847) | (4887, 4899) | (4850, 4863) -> -0.001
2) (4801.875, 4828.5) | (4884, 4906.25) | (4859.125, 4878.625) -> 0.028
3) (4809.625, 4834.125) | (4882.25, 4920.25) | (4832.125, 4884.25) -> 0.006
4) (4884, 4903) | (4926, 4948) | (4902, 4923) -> 0.017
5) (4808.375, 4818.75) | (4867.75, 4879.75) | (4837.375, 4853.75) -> -0.010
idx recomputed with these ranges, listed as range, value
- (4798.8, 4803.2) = 16.3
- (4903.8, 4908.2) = 15.9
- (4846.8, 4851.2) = 16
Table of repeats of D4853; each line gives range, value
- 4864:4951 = 17.6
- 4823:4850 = 17.4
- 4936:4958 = 15.8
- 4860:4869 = 16.3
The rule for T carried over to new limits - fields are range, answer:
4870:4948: 15.5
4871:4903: 15.9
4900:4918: 15.5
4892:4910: 15.8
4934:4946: 15.2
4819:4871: 16.1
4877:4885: 15.8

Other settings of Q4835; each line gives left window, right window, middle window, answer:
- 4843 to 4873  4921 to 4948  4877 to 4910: -0.84 A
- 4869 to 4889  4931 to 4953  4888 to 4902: -0.27 A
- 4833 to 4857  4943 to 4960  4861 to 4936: 0.25 A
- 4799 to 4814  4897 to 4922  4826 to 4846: -0.08 A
